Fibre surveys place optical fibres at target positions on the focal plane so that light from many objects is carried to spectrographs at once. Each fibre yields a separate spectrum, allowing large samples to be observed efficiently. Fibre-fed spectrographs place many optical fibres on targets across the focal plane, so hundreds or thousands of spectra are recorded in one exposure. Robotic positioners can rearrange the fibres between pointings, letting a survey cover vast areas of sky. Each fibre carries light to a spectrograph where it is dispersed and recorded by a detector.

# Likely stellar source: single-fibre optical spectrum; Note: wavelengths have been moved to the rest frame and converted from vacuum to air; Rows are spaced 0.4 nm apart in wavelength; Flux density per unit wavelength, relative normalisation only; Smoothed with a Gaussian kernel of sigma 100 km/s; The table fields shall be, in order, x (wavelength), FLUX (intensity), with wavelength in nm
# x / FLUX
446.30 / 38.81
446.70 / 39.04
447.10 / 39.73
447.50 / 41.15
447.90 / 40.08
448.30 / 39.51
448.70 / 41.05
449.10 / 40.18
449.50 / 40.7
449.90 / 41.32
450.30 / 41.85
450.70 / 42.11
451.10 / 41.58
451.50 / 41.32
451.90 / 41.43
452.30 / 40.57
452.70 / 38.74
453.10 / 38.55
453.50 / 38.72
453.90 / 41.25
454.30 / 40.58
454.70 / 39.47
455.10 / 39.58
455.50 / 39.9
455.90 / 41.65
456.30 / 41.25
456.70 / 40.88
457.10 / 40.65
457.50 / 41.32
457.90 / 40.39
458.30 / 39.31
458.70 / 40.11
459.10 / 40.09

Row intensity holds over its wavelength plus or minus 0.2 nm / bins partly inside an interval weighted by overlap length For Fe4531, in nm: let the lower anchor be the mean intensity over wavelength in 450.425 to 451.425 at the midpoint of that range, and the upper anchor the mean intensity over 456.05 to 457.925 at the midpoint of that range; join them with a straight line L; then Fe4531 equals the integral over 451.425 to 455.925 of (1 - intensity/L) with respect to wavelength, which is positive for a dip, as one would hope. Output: 0.15 nm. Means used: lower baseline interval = 41.8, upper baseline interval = 41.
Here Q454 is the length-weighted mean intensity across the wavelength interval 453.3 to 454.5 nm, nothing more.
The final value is 40.2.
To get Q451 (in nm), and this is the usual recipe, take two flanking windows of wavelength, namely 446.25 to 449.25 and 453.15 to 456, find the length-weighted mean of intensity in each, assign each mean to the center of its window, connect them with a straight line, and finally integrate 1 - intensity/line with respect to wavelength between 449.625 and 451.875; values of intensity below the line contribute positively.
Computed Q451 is -0.09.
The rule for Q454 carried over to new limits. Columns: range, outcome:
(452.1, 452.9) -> 39.7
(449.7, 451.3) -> 41.7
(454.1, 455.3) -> 39.9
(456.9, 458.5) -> 40.4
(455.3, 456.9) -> 40.9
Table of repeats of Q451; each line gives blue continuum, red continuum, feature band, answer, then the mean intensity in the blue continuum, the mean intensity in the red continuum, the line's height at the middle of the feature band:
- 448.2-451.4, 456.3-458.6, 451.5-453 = 0.02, 41.1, 40.6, 40.9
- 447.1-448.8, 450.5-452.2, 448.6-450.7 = -0.01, 40.3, 41.5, 40.9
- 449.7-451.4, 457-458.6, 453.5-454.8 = 0.03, 41.7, 40.4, 41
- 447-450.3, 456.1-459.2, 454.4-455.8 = 0.02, 40.6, 40.5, 40.5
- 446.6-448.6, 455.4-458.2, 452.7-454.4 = 0.04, 40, 40.8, 40.5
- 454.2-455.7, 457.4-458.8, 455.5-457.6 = -0.05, 39.8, 40.2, 40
